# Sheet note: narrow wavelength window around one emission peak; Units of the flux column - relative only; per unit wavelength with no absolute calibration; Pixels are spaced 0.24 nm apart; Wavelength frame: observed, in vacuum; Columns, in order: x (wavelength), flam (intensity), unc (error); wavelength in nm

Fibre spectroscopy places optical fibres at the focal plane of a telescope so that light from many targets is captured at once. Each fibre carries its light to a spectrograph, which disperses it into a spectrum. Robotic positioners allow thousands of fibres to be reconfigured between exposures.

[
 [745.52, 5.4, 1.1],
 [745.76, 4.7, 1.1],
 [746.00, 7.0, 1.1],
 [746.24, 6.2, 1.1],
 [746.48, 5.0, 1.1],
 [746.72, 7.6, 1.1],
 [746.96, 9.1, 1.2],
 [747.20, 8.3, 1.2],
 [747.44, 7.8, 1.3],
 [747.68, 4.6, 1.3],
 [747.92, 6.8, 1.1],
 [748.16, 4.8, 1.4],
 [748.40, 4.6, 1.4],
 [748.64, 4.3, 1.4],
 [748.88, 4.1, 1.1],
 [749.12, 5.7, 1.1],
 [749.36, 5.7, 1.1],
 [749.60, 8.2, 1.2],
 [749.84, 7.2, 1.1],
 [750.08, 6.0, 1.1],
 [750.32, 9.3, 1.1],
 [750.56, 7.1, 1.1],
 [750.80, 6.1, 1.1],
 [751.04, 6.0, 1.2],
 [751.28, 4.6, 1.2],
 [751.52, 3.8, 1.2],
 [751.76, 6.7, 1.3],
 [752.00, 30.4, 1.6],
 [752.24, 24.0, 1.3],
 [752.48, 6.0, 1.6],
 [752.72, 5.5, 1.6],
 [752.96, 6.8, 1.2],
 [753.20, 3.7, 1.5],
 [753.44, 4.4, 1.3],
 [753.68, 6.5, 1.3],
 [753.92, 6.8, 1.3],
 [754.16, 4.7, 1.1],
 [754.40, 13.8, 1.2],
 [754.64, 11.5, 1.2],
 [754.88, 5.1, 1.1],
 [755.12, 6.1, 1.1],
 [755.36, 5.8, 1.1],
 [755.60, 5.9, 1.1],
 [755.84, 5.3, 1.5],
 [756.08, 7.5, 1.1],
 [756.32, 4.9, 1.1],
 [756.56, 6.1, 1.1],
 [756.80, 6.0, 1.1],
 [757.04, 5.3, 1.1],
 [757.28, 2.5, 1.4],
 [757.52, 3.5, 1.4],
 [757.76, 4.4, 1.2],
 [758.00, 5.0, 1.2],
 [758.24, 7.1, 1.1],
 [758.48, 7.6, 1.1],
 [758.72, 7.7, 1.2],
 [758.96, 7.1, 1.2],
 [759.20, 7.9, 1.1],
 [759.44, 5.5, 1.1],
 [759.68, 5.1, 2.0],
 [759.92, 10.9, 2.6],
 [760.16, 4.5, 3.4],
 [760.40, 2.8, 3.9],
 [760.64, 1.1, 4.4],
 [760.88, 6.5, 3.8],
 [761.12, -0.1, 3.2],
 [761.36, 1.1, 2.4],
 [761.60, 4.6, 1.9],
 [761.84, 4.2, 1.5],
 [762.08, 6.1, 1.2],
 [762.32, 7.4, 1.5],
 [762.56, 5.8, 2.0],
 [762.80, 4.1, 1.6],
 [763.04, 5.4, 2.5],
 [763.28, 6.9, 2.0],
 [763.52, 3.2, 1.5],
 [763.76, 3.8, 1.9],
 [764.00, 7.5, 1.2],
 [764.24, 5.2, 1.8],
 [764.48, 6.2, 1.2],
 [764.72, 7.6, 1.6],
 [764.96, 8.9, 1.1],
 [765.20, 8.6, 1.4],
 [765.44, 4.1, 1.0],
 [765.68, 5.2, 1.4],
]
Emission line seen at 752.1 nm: H-alpha 6563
